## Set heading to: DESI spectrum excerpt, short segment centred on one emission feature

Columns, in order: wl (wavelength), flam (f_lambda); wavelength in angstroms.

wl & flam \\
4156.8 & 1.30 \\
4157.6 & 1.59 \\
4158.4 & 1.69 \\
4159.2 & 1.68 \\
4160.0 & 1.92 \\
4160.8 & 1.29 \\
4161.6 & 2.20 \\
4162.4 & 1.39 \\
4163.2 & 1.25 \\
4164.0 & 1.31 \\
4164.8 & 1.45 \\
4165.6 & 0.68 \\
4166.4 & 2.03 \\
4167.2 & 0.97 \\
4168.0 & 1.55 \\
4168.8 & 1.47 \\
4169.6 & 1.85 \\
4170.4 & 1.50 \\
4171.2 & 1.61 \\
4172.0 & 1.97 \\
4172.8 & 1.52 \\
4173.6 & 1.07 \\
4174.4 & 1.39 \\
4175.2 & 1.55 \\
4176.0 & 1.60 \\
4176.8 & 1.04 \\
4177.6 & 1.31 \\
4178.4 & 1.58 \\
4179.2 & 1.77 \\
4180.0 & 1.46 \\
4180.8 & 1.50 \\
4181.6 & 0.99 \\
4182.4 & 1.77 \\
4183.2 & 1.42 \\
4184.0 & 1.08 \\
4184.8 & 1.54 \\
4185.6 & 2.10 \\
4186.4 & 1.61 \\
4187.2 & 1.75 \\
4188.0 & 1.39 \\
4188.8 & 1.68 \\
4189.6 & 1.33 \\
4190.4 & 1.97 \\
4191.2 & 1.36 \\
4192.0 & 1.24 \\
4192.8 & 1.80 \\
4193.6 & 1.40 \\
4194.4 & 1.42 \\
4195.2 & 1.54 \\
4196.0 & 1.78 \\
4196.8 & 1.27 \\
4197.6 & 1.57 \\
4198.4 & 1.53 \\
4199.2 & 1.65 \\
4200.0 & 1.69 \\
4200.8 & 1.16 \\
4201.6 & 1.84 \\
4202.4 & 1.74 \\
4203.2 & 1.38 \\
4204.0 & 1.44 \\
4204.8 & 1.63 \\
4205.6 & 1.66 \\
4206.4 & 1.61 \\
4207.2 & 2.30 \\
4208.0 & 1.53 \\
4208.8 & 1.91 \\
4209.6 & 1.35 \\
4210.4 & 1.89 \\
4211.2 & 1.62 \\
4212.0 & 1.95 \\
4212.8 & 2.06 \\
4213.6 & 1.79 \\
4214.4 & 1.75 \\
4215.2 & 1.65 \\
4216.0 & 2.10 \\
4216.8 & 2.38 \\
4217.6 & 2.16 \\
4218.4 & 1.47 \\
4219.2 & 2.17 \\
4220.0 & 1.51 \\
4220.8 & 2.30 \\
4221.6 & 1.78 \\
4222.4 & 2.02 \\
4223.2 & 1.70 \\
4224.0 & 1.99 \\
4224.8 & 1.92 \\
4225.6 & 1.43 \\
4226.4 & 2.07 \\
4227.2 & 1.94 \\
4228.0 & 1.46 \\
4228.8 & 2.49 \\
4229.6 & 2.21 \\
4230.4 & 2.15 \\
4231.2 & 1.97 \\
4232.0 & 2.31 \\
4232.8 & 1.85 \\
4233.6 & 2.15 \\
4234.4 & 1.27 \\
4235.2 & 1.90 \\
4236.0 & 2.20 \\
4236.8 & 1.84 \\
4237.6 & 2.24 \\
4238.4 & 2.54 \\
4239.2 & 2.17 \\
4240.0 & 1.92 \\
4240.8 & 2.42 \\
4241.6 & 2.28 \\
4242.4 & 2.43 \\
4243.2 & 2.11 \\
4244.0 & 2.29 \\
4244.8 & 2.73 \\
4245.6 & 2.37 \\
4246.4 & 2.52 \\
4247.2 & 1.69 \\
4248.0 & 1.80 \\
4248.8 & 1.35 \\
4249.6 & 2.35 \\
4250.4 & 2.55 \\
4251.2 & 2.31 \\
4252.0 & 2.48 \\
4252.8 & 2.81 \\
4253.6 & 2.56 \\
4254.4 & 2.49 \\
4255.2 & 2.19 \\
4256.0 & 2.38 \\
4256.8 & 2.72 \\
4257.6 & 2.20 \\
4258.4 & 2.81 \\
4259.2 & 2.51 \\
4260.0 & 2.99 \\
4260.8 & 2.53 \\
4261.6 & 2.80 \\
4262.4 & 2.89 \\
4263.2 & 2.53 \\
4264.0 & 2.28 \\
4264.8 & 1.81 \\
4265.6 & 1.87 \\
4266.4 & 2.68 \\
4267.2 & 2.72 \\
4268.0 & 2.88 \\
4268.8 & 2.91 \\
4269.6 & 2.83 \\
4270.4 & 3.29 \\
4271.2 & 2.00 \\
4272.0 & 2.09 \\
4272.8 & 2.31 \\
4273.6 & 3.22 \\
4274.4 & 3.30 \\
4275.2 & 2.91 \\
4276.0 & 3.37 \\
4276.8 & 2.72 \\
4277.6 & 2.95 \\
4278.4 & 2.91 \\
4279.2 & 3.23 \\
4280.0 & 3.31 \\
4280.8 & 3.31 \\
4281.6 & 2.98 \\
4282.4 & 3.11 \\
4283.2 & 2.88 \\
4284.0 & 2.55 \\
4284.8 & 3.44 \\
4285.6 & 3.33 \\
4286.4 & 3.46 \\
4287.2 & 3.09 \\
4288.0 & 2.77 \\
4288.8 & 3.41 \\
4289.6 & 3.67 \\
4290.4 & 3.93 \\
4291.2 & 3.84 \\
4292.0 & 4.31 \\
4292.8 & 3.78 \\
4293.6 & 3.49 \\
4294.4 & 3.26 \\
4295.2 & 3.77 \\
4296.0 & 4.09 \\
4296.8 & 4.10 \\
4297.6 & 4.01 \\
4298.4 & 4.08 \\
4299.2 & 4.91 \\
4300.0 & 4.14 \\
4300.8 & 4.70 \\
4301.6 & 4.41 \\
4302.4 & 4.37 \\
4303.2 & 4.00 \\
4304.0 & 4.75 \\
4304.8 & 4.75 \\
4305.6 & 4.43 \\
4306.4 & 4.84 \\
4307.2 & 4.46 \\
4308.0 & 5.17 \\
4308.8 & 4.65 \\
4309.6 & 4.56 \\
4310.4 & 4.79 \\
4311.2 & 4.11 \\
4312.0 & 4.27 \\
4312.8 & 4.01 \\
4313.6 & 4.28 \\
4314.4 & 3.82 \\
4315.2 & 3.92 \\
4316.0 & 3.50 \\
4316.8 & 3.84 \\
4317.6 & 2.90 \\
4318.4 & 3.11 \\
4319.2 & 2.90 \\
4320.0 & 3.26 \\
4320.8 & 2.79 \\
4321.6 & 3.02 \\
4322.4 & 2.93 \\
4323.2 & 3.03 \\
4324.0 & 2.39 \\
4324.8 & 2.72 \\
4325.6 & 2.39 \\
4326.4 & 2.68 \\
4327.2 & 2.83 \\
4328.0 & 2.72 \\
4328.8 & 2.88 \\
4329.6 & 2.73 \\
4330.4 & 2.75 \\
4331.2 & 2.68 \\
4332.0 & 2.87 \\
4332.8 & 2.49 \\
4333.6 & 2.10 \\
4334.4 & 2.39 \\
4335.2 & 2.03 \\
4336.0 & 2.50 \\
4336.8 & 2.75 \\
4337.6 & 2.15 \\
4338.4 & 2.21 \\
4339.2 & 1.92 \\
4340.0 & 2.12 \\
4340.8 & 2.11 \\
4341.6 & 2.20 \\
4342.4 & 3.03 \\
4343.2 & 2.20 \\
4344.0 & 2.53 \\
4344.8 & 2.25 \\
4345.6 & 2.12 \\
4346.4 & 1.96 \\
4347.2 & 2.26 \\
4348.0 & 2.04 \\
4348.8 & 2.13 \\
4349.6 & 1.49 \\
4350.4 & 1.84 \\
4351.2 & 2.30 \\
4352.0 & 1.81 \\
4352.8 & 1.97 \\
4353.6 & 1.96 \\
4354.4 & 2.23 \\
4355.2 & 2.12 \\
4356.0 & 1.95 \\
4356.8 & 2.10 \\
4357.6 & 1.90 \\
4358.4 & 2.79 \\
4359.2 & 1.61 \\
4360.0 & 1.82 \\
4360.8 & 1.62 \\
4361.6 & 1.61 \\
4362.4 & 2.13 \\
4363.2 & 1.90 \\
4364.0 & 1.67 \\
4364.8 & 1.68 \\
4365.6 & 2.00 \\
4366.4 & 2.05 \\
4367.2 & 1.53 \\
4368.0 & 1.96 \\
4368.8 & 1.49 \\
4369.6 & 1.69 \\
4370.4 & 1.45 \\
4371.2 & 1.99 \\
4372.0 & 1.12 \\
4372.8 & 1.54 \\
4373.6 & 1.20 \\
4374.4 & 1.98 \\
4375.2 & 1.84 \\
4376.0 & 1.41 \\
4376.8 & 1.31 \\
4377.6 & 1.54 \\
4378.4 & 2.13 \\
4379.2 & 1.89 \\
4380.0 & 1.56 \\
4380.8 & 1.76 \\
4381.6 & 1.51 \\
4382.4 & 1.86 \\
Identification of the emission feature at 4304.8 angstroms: C IV 1549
